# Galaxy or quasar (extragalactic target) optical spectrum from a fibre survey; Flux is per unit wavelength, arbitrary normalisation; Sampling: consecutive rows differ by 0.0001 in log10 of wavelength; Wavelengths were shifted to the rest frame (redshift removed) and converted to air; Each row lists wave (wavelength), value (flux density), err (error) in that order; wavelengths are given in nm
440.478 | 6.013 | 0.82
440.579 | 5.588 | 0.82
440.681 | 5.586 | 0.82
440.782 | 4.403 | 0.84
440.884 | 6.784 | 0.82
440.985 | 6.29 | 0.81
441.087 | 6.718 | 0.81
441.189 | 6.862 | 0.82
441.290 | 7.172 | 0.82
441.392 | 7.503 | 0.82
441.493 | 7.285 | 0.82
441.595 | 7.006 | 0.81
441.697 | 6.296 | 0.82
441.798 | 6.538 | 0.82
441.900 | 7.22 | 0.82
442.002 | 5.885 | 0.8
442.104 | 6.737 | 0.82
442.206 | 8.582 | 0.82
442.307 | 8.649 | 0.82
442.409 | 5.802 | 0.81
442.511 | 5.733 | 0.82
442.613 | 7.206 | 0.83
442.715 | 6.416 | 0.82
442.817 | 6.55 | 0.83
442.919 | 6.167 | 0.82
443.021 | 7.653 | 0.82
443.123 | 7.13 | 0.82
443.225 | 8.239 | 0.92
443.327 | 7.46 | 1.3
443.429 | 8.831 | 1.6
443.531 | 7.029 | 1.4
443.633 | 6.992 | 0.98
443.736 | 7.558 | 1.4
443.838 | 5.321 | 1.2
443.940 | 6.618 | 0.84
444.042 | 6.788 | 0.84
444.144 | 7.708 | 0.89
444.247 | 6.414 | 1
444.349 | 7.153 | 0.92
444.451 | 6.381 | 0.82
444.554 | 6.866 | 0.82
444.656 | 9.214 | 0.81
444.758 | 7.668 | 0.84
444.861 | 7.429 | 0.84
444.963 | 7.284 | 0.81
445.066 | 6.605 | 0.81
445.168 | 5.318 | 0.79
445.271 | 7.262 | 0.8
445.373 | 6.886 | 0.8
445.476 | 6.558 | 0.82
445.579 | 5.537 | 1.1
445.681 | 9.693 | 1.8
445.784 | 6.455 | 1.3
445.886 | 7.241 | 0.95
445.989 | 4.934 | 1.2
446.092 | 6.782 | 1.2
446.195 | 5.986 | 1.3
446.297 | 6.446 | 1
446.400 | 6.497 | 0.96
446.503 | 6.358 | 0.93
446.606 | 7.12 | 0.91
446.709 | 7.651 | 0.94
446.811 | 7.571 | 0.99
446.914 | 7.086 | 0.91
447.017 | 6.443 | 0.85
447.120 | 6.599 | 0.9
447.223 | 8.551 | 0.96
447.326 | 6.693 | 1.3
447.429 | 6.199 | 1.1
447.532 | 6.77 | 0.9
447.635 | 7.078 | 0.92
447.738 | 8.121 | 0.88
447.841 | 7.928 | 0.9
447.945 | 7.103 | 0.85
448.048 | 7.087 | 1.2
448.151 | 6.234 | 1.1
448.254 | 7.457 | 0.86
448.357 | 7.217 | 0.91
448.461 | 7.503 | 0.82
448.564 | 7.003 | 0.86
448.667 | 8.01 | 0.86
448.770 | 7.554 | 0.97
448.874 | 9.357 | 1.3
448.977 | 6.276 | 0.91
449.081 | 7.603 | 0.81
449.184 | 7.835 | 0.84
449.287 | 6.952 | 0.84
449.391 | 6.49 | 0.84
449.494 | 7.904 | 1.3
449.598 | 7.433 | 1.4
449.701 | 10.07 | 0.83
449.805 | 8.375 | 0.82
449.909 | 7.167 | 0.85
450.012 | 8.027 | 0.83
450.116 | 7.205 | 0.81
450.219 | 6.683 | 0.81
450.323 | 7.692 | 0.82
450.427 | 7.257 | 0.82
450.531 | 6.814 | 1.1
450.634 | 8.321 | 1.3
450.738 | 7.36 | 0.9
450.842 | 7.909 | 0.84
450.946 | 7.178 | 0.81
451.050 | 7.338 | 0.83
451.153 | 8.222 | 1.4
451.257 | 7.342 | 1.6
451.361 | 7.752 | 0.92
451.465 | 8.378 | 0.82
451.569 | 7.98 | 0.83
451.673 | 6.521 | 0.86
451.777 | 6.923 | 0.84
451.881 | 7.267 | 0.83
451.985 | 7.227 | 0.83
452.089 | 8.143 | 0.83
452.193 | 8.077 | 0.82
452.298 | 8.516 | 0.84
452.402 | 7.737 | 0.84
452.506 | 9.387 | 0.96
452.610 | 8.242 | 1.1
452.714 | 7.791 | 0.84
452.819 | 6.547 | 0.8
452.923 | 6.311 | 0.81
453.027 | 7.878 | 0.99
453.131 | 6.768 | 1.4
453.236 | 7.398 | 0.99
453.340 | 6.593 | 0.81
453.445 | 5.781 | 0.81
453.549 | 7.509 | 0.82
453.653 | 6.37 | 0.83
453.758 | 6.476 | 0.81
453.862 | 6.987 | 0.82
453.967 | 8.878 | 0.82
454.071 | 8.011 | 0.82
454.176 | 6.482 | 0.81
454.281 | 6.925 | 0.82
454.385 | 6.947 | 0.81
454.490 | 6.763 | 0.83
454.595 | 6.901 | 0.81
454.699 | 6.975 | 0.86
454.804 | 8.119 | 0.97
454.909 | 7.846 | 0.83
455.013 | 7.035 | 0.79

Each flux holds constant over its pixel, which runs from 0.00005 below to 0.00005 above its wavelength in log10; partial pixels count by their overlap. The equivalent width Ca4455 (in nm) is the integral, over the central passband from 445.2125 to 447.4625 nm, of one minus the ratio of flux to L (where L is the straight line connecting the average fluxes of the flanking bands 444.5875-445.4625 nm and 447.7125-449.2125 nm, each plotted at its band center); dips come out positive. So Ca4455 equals 0.137 nm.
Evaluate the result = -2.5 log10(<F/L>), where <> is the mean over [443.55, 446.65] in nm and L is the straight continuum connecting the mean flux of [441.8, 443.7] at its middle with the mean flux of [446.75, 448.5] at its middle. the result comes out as 0.05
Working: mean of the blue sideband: 7.11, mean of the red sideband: 7.16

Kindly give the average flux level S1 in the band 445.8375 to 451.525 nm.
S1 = 7.31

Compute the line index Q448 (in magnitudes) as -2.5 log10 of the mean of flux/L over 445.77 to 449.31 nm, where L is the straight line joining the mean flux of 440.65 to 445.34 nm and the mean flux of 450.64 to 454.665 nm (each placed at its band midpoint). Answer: 0.01 mag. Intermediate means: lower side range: 6.93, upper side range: 7.4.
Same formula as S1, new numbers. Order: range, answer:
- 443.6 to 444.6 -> 6.77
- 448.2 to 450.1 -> 7.67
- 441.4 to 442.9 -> 6.86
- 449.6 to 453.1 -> 7.68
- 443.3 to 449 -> 7.07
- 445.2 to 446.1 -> 6.78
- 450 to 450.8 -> 7.39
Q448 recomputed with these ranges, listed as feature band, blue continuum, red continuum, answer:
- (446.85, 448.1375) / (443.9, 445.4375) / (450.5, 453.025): 0.026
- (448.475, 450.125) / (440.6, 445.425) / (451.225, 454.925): -0.075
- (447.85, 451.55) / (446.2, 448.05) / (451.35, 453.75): -0.049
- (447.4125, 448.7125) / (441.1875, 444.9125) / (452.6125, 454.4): -0.023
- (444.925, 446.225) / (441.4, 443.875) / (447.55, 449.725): 0.093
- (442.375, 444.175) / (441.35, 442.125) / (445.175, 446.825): -0.027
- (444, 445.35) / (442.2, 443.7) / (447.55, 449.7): 0.029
